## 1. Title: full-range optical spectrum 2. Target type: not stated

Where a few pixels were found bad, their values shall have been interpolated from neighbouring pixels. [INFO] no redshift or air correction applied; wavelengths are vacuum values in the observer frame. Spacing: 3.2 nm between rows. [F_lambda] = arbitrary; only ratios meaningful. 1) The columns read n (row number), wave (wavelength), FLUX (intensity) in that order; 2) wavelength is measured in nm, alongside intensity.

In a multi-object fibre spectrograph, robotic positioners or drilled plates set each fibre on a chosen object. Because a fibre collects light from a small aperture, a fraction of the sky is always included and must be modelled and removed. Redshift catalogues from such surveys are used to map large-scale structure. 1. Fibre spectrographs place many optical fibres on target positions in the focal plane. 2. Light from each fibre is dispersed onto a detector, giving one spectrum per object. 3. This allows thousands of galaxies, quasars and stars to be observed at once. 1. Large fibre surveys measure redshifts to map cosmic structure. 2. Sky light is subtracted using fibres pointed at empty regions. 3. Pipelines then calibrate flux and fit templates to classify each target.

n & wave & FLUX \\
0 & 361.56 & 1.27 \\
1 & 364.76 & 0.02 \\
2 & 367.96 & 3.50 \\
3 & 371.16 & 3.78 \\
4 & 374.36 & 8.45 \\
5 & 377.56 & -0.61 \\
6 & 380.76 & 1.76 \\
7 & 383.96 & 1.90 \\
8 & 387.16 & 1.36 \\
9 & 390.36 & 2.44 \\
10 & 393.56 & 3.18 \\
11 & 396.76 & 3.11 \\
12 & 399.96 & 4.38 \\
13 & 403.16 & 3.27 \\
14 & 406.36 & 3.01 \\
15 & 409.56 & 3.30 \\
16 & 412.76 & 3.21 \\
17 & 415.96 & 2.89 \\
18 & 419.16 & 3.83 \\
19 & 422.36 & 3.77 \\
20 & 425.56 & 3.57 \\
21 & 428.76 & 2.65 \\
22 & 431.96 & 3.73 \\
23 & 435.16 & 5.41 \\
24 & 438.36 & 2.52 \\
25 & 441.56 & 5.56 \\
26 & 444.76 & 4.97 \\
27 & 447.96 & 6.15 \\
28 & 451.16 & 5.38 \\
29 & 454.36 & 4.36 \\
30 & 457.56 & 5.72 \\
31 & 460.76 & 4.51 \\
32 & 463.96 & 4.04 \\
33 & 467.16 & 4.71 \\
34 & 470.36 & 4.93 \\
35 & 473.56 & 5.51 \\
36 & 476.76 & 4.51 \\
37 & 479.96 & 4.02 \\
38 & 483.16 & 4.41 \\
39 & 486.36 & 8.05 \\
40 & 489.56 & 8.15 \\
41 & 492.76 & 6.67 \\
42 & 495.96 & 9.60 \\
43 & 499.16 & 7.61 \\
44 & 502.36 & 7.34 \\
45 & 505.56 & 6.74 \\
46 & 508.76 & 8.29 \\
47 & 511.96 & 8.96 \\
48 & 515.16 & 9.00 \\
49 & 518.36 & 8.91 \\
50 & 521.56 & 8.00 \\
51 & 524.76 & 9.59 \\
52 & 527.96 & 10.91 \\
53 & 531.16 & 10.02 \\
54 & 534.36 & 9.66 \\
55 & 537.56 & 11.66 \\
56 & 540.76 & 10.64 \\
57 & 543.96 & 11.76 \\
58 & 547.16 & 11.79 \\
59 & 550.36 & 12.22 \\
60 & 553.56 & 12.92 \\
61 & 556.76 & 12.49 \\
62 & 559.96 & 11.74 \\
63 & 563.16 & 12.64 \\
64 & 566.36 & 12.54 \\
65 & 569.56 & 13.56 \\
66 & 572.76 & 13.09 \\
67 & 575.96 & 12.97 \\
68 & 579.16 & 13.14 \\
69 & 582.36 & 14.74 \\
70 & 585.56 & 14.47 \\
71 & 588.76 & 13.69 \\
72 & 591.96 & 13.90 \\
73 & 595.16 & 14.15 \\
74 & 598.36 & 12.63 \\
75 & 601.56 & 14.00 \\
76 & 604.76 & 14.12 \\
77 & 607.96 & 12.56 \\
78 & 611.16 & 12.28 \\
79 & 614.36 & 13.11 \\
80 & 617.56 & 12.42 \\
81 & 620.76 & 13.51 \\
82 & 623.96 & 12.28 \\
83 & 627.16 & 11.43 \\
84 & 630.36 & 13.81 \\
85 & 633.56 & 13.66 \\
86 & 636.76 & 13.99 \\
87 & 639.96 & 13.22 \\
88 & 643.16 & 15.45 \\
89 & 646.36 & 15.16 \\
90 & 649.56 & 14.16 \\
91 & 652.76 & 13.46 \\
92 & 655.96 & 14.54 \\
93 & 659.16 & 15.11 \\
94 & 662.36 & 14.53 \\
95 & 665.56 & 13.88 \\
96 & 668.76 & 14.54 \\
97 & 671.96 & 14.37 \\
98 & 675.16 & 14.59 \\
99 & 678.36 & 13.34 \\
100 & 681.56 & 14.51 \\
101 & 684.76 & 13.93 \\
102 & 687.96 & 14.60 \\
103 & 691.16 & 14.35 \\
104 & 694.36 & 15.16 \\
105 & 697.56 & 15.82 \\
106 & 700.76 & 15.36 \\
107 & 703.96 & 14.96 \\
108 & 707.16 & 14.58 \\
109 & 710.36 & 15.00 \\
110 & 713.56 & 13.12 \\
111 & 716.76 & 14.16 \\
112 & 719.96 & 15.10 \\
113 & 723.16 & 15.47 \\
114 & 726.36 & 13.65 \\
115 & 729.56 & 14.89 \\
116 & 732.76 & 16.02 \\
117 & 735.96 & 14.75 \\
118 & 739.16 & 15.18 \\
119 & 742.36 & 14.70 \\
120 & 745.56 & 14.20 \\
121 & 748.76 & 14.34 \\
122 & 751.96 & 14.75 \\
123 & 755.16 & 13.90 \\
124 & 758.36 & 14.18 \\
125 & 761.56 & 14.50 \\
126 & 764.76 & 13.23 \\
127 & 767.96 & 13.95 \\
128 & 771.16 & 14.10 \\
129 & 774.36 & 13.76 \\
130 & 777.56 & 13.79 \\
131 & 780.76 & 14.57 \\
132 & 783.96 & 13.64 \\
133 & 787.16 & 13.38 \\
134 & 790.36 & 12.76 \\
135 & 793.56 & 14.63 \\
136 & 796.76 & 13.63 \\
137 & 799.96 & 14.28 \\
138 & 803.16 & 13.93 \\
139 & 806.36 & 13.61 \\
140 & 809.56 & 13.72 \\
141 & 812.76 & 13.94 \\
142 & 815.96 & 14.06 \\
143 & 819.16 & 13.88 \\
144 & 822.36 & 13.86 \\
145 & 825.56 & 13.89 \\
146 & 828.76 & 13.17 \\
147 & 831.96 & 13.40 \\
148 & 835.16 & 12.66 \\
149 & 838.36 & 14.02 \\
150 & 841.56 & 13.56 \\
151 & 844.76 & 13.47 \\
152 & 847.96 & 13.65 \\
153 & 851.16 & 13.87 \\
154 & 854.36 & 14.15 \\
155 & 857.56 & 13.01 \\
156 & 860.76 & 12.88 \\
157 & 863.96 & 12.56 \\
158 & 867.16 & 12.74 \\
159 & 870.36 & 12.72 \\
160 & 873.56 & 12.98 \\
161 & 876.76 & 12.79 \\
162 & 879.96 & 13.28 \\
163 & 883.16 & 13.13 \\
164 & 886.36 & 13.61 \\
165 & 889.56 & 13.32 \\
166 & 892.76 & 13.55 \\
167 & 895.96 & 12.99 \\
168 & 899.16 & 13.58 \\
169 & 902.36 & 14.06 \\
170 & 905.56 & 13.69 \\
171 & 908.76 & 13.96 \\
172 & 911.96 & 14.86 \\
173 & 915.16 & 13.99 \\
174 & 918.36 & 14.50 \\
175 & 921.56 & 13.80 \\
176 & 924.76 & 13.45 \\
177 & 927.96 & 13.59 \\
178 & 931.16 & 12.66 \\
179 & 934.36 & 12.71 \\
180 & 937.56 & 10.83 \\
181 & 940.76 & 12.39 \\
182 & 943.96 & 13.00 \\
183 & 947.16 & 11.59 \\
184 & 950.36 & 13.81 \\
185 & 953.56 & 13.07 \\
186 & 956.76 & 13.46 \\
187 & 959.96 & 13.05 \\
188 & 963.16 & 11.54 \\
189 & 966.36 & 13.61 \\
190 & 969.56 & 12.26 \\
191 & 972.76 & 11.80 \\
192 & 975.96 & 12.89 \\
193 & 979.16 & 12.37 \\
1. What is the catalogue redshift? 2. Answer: 0.21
